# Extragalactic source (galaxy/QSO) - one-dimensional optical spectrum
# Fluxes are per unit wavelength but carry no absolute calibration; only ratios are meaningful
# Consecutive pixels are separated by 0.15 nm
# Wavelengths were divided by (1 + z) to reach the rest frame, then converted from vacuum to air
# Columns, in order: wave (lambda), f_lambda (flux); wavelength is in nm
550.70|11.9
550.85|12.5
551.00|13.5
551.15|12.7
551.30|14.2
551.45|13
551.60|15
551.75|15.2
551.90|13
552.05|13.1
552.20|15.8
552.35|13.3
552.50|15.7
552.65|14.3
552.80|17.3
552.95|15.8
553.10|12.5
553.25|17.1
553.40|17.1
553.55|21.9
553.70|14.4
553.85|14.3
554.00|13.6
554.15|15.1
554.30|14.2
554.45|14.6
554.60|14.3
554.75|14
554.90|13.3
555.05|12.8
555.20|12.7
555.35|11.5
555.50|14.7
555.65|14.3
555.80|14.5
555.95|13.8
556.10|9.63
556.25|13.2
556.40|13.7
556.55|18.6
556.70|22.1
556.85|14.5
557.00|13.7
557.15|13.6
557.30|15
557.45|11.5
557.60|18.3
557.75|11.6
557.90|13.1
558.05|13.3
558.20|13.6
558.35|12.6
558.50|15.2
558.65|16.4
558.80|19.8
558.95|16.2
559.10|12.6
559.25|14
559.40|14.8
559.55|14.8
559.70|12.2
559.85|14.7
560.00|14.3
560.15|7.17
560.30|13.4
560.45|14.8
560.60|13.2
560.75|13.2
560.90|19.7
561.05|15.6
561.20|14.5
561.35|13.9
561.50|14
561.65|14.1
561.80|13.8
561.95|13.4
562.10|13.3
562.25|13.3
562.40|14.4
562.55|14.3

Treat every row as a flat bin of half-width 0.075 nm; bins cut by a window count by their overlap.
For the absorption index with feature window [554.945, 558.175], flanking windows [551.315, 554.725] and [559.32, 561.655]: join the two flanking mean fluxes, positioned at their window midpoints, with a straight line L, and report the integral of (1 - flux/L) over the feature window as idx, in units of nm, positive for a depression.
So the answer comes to 0.10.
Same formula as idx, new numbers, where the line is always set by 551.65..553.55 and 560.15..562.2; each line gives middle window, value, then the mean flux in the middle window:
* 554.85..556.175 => 0.166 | 13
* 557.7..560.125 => 0.035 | 14.2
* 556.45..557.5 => -0.067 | 15.6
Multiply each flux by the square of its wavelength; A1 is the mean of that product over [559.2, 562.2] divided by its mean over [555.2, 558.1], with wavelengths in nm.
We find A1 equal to 1.00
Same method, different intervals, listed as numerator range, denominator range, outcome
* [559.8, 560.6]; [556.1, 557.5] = 0.87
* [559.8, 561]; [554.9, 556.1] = 1.06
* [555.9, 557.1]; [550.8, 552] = 1.11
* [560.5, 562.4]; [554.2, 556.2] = 1.09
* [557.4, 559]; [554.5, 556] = 1.09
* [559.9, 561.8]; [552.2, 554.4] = 0.93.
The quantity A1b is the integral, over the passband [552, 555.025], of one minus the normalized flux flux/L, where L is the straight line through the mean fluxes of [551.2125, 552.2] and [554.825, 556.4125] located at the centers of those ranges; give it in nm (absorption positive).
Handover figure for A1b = -0.33 nm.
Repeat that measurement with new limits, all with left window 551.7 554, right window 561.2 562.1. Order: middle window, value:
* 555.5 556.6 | 0.066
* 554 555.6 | 0.137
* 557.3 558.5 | 0.070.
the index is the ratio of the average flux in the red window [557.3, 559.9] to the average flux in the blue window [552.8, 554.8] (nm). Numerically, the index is 0.94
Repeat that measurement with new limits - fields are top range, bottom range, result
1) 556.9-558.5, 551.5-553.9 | 0.89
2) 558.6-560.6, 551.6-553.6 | 0.92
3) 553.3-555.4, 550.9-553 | 1.02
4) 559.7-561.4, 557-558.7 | 1.00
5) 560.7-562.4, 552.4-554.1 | 0.92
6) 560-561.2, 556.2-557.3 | 0.89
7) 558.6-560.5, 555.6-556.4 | 1.08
